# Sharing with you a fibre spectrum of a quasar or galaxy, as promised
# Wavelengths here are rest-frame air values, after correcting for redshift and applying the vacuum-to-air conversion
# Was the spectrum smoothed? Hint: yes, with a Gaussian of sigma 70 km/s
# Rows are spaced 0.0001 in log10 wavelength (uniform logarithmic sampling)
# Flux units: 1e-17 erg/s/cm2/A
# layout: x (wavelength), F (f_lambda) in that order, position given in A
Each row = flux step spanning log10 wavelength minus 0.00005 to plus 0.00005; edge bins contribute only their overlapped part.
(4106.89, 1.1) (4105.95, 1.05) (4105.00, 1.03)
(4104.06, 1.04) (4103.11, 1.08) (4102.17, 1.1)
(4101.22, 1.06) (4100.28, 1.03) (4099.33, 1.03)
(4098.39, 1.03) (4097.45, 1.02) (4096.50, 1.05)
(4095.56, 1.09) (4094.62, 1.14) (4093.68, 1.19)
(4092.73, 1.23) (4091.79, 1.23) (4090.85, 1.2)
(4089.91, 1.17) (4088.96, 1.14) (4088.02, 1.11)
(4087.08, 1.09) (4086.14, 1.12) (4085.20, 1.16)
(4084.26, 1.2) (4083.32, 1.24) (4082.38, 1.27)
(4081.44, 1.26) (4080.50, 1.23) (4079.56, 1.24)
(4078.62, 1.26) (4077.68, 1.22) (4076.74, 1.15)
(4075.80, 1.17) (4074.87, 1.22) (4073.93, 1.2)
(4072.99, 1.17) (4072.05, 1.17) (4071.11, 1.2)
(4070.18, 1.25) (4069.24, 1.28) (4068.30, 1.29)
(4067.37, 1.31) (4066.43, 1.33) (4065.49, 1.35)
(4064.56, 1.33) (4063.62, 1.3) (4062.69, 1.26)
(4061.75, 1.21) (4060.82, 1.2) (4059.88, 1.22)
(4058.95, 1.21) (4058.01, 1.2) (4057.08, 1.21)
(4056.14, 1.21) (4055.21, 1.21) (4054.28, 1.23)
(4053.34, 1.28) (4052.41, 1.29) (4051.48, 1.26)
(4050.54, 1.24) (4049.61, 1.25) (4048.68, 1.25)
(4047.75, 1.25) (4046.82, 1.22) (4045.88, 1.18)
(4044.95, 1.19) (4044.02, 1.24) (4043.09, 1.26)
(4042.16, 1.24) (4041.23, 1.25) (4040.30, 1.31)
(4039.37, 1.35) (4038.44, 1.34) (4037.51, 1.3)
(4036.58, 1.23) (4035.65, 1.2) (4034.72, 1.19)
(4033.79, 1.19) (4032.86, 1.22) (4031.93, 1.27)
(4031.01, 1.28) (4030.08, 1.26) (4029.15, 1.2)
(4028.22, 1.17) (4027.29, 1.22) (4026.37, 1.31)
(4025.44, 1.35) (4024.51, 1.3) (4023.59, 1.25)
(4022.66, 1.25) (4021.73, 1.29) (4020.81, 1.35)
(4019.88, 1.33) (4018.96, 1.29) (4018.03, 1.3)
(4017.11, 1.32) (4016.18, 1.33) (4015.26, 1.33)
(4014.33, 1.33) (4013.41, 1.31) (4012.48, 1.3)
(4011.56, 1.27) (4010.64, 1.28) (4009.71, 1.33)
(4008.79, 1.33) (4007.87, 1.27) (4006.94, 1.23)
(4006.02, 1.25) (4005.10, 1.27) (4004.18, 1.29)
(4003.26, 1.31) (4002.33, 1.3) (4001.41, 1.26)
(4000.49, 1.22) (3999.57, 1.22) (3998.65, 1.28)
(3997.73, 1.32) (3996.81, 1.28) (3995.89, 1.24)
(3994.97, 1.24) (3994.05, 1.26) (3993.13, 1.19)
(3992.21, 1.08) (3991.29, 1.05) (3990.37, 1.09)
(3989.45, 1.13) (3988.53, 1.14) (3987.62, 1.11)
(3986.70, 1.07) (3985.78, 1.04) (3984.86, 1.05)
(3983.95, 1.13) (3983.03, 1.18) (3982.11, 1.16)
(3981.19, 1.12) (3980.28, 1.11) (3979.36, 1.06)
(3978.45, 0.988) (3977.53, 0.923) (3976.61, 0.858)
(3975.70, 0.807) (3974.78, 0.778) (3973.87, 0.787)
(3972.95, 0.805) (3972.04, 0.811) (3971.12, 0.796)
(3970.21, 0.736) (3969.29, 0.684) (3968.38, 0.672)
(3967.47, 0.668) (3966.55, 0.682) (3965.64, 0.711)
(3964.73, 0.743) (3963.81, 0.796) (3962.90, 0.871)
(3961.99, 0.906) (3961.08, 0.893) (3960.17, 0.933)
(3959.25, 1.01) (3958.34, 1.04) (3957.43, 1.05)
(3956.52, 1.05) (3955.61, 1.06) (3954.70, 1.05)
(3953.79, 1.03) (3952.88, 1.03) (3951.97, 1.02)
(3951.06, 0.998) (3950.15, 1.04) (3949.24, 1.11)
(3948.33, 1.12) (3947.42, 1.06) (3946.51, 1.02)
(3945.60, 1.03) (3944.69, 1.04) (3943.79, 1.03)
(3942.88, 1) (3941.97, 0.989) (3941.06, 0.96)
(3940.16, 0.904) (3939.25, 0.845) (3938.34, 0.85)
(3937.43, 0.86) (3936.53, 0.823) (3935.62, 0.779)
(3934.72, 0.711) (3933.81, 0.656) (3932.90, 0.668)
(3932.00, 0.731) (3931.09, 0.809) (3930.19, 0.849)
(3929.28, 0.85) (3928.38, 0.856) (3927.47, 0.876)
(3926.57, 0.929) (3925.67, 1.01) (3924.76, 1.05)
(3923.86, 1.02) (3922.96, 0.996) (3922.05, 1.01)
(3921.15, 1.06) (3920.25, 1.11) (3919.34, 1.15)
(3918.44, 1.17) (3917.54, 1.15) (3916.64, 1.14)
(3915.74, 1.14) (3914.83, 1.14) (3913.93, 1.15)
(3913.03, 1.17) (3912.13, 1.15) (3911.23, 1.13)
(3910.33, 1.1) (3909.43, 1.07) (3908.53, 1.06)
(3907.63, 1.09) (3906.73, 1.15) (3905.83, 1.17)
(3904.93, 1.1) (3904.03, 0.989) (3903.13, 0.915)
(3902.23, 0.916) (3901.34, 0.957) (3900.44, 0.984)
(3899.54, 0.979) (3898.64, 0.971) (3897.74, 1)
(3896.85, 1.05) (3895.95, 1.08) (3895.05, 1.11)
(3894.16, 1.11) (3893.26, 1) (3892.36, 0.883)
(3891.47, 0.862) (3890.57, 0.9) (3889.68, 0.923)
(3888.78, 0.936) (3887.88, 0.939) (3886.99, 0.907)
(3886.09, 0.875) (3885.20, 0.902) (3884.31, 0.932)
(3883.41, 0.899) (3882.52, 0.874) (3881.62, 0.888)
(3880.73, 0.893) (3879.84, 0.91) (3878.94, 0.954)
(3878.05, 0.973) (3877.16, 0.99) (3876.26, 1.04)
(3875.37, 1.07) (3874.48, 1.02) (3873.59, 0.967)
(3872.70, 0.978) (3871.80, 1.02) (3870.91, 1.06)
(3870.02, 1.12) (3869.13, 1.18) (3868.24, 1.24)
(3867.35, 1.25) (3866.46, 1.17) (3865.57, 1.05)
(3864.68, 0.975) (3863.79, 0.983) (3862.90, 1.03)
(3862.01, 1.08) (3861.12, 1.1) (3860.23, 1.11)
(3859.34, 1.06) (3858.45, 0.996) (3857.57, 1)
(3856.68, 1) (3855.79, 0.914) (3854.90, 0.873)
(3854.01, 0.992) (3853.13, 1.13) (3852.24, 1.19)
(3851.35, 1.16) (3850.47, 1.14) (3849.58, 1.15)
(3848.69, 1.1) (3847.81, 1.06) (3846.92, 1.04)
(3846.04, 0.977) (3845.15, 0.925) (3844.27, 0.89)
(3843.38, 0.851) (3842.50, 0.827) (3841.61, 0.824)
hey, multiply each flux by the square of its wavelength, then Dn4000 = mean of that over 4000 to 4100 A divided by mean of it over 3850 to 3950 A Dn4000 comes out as 1.3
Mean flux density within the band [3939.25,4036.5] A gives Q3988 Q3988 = 1.1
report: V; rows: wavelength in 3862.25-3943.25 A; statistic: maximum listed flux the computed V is 1.25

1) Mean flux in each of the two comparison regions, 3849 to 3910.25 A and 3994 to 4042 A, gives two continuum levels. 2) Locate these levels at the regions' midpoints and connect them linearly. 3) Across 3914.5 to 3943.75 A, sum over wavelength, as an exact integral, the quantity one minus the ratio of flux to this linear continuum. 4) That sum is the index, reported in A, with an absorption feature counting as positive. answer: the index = 4.43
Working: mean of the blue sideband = 1.02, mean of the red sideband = 1.28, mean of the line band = 0.94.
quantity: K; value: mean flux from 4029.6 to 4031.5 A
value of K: 1.27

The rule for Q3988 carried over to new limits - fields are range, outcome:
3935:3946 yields 0.923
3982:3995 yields 1.12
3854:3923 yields 1.03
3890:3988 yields 0.97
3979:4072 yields 1.24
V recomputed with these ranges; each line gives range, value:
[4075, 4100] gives 1.27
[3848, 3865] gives 1.19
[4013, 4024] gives 1.35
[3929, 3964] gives 1.12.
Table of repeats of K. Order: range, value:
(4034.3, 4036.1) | 1.19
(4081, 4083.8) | 1.26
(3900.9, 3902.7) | 0.94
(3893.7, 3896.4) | 1.1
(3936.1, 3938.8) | 0.845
